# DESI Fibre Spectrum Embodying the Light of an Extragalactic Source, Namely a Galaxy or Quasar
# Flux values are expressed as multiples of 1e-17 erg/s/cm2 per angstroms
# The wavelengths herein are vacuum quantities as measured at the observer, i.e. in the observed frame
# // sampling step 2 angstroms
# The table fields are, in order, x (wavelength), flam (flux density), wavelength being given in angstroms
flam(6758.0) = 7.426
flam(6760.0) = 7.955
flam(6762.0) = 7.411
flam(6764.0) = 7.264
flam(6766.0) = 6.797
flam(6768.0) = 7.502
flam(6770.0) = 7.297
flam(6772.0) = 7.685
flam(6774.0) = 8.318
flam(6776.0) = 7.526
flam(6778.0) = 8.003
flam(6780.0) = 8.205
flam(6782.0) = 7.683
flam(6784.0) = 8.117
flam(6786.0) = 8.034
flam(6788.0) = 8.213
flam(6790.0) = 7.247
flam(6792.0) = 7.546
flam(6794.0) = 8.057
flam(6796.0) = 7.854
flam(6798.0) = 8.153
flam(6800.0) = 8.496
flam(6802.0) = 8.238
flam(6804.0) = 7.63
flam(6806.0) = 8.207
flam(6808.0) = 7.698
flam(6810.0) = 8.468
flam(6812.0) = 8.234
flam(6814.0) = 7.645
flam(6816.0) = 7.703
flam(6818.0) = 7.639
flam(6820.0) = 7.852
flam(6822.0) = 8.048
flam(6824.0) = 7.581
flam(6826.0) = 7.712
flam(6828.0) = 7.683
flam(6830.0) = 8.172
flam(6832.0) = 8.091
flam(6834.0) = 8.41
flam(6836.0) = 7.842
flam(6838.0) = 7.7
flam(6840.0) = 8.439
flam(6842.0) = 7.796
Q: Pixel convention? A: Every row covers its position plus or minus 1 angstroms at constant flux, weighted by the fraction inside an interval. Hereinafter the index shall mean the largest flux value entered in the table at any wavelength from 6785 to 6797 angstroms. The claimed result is 8.213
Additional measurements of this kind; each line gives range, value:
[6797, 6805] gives 8.496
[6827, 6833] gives 8.172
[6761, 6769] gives 7.502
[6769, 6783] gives 8.318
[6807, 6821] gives 8.468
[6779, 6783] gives 8.205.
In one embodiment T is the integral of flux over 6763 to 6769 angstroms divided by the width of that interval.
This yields 7.19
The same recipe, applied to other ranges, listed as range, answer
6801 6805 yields 7.93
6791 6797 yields 7.82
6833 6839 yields 7.98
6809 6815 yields 8.12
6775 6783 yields 7.85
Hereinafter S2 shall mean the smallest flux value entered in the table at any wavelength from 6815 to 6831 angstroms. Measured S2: 7.581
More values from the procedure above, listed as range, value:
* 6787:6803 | 7.247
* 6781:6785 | 7.683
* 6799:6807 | 7.63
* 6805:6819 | 7.639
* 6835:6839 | 7.7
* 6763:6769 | 6.797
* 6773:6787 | 7.526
